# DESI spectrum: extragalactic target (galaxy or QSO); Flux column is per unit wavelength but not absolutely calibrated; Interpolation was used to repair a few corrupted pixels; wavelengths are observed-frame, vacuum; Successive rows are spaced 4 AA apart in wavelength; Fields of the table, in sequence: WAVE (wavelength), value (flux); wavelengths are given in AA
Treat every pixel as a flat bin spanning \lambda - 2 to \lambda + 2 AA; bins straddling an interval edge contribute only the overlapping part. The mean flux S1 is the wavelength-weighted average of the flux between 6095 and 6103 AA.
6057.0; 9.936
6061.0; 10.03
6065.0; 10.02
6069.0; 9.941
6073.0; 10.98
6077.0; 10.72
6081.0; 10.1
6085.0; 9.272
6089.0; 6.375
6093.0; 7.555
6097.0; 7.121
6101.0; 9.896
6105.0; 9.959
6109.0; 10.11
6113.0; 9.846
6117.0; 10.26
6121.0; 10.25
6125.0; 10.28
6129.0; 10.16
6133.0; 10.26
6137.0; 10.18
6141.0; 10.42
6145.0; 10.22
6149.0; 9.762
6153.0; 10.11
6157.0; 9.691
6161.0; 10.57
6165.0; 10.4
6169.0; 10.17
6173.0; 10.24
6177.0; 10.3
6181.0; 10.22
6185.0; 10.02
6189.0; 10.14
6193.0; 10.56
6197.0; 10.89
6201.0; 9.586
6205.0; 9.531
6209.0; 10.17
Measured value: 8.51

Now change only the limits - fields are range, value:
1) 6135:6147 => 10.3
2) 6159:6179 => 10.3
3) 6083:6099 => 7.58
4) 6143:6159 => 9.95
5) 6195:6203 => 10.2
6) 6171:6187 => 10.2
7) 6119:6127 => 10.3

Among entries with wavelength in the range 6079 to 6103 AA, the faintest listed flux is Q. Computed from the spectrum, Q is 6.375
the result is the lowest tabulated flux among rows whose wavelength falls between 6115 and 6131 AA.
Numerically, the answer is 10.16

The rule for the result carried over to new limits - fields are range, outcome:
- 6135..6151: 9.762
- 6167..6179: 10.17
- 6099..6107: 9.896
